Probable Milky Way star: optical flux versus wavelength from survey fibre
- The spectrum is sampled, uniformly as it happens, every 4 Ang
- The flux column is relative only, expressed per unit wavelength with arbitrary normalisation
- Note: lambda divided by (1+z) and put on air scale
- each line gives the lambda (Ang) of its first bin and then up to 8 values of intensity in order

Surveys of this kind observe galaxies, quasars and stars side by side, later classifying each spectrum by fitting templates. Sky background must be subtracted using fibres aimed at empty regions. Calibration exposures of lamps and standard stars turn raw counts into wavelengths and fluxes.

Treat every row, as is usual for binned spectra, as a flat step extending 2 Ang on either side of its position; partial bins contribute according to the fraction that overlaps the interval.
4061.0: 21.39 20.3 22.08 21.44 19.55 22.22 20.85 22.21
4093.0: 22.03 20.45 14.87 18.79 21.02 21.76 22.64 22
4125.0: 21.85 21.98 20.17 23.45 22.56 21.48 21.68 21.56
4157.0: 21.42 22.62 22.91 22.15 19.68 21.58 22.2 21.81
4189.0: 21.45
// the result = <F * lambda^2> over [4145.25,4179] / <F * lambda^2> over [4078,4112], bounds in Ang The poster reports 1.10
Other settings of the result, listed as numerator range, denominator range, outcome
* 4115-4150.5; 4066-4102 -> 1.08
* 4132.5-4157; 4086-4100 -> 1.07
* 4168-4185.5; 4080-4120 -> 1.07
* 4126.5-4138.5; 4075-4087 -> 1.07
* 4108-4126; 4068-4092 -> 1.04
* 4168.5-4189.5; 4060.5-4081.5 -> 1.07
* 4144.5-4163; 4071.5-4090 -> 1.06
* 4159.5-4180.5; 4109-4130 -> 1.02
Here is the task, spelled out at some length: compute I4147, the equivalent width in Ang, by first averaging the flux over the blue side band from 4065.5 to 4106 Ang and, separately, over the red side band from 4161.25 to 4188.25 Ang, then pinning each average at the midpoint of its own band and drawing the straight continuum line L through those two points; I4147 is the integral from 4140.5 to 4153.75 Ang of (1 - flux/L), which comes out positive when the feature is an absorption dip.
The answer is -0.24 Ang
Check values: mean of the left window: 20.5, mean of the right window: 21.8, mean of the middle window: 21.8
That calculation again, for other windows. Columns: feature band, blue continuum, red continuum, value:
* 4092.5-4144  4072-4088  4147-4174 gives 0.9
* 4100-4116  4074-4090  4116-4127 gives 1.6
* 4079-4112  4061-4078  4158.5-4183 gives 1.3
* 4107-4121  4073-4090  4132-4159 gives -0.2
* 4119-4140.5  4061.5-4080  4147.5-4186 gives -0.5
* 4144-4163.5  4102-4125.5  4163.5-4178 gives -0.4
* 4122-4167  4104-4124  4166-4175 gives -1.5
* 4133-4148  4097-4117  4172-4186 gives -1.2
